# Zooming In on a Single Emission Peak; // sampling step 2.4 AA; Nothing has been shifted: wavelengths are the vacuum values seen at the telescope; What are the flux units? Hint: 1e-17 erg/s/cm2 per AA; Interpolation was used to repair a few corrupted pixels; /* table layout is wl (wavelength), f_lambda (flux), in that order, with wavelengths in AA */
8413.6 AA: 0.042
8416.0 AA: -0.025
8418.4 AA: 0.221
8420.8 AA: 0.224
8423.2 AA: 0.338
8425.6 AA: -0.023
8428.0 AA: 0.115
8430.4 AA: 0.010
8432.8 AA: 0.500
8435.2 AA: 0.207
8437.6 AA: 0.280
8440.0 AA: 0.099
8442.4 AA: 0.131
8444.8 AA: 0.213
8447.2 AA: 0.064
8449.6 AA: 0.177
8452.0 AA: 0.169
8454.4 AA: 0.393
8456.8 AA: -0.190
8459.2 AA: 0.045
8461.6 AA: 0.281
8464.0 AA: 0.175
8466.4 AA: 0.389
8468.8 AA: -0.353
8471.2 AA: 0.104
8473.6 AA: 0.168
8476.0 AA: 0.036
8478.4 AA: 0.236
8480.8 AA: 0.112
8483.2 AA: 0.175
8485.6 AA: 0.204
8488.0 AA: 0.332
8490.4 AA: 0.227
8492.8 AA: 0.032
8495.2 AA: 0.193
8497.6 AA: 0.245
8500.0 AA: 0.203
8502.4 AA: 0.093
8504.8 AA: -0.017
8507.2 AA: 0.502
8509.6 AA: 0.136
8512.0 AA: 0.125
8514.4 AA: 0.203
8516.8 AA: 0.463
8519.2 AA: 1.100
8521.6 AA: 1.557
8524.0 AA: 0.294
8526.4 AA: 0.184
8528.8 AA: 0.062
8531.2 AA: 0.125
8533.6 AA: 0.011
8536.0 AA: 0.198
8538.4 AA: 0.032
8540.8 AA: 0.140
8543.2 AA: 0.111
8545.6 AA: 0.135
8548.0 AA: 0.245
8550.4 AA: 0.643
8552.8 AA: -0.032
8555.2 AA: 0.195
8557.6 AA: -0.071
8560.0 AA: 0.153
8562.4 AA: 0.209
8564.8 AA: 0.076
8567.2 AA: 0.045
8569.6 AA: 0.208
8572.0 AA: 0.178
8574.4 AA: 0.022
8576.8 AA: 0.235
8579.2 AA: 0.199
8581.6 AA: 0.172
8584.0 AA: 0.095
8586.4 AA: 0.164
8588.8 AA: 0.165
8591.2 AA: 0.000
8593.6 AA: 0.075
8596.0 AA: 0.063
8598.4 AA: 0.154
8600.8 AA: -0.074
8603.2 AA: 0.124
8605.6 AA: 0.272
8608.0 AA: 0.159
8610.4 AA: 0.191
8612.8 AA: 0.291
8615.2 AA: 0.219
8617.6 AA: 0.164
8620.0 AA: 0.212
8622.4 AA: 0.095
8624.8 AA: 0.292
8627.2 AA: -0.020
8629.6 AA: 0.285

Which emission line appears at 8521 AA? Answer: Hbeta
